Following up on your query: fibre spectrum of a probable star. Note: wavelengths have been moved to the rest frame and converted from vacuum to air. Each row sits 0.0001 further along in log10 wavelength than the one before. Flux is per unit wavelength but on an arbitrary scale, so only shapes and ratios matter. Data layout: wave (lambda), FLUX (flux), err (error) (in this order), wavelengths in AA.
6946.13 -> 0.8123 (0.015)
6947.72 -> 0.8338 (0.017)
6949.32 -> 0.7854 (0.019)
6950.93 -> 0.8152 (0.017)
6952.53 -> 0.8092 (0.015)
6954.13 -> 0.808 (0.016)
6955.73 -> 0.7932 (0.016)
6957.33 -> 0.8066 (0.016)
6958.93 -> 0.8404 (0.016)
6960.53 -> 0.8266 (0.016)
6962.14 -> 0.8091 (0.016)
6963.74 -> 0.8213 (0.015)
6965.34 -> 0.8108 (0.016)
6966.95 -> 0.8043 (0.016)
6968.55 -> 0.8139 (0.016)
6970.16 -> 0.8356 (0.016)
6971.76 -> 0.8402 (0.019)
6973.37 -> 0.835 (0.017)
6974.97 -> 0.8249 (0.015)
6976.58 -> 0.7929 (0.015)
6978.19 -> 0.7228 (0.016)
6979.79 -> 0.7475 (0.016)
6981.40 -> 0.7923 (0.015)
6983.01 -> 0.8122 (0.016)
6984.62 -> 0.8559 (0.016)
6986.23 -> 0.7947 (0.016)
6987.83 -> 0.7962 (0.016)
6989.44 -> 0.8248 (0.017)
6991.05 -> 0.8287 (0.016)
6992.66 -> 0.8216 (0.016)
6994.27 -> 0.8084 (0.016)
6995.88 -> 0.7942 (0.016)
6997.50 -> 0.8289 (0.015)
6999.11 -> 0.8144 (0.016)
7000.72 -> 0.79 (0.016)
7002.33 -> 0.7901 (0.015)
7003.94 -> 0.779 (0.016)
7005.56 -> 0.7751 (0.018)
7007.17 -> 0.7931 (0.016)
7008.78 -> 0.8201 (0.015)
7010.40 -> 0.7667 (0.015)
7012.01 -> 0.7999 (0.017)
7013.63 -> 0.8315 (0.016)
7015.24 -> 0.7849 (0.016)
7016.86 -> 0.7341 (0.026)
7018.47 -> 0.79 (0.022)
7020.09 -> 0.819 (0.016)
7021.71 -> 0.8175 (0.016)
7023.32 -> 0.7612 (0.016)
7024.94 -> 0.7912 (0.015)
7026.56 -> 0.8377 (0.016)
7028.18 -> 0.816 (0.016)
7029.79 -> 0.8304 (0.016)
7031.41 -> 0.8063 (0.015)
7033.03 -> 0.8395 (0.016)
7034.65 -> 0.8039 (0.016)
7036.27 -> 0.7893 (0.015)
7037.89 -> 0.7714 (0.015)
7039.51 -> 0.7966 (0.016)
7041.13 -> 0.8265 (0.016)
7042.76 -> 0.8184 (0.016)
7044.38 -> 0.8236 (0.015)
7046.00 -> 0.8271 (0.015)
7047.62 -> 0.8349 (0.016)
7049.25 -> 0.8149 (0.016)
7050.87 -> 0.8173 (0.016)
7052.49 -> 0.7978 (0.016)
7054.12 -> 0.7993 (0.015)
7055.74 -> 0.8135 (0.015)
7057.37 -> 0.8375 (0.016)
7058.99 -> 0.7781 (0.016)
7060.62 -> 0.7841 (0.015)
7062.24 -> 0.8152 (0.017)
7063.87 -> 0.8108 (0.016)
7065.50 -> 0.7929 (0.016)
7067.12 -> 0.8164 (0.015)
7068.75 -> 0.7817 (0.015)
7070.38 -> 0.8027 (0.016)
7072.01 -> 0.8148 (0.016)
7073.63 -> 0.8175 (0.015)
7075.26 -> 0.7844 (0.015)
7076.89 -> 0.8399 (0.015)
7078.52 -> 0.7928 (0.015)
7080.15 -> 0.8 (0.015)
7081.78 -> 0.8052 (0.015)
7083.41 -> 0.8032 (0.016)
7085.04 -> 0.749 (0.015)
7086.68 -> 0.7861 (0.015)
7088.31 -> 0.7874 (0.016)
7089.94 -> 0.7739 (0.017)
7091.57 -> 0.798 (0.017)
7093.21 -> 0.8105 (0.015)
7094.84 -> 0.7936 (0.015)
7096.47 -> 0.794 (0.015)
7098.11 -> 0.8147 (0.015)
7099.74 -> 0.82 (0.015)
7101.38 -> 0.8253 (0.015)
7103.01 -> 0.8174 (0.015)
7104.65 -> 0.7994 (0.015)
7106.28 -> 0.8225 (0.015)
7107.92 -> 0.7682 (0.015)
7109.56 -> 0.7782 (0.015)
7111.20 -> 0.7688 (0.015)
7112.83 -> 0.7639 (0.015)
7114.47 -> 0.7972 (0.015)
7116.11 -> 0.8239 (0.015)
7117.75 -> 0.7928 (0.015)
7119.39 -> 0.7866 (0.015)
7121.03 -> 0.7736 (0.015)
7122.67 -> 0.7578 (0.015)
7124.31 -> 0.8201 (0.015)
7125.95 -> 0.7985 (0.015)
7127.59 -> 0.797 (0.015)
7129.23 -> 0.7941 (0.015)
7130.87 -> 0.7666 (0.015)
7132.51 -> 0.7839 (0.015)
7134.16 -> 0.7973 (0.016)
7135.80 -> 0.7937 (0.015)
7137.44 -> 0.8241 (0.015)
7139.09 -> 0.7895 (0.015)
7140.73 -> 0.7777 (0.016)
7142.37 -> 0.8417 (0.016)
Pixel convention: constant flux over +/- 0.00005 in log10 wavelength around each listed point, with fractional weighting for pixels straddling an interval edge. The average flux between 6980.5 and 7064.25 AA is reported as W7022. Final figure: 0.806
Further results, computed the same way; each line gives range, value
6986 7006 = 0.804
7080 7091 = 0.786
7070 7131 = 0.796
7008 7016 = 0.8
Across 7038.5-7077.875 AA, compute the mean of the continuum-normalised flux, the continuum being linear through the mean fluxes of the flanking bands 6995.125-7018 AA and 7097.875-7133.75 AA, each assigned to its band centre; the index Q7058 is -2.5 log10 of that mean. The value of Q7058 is -0.02 mag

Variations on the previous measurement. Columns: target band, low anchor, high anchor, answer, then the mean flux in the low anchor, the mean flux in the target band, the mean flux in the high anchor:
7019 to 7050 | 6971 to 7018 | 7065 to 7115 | -0.017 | 0.8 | 0.811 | 0.798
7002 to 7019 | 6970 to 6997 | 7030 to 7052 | 0.030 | 0.807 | 0.788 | 0.813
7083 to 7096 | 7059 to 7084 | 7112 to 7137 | 0.016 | 0.803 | 0.787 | 0.791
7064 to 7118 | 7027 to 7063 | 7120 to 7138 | 0.003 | 0.811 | 0.798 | 0.791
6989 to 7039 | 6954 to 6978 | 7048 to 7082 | 0.012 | 0.815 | 0.802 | 0.806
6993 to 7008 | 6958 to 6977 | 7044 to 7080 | 0.026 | 0.822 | 0.798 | 0.809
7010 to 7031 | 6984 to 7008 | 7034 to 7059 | 0.012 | 0.806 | 0.799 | 0.81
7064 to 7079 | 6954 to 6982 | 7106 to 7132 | -0.016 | 0.807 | 0.806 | 0.787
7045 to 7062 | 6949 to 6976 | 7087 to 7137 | -0.011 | 0.817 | 0.811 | 0.794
